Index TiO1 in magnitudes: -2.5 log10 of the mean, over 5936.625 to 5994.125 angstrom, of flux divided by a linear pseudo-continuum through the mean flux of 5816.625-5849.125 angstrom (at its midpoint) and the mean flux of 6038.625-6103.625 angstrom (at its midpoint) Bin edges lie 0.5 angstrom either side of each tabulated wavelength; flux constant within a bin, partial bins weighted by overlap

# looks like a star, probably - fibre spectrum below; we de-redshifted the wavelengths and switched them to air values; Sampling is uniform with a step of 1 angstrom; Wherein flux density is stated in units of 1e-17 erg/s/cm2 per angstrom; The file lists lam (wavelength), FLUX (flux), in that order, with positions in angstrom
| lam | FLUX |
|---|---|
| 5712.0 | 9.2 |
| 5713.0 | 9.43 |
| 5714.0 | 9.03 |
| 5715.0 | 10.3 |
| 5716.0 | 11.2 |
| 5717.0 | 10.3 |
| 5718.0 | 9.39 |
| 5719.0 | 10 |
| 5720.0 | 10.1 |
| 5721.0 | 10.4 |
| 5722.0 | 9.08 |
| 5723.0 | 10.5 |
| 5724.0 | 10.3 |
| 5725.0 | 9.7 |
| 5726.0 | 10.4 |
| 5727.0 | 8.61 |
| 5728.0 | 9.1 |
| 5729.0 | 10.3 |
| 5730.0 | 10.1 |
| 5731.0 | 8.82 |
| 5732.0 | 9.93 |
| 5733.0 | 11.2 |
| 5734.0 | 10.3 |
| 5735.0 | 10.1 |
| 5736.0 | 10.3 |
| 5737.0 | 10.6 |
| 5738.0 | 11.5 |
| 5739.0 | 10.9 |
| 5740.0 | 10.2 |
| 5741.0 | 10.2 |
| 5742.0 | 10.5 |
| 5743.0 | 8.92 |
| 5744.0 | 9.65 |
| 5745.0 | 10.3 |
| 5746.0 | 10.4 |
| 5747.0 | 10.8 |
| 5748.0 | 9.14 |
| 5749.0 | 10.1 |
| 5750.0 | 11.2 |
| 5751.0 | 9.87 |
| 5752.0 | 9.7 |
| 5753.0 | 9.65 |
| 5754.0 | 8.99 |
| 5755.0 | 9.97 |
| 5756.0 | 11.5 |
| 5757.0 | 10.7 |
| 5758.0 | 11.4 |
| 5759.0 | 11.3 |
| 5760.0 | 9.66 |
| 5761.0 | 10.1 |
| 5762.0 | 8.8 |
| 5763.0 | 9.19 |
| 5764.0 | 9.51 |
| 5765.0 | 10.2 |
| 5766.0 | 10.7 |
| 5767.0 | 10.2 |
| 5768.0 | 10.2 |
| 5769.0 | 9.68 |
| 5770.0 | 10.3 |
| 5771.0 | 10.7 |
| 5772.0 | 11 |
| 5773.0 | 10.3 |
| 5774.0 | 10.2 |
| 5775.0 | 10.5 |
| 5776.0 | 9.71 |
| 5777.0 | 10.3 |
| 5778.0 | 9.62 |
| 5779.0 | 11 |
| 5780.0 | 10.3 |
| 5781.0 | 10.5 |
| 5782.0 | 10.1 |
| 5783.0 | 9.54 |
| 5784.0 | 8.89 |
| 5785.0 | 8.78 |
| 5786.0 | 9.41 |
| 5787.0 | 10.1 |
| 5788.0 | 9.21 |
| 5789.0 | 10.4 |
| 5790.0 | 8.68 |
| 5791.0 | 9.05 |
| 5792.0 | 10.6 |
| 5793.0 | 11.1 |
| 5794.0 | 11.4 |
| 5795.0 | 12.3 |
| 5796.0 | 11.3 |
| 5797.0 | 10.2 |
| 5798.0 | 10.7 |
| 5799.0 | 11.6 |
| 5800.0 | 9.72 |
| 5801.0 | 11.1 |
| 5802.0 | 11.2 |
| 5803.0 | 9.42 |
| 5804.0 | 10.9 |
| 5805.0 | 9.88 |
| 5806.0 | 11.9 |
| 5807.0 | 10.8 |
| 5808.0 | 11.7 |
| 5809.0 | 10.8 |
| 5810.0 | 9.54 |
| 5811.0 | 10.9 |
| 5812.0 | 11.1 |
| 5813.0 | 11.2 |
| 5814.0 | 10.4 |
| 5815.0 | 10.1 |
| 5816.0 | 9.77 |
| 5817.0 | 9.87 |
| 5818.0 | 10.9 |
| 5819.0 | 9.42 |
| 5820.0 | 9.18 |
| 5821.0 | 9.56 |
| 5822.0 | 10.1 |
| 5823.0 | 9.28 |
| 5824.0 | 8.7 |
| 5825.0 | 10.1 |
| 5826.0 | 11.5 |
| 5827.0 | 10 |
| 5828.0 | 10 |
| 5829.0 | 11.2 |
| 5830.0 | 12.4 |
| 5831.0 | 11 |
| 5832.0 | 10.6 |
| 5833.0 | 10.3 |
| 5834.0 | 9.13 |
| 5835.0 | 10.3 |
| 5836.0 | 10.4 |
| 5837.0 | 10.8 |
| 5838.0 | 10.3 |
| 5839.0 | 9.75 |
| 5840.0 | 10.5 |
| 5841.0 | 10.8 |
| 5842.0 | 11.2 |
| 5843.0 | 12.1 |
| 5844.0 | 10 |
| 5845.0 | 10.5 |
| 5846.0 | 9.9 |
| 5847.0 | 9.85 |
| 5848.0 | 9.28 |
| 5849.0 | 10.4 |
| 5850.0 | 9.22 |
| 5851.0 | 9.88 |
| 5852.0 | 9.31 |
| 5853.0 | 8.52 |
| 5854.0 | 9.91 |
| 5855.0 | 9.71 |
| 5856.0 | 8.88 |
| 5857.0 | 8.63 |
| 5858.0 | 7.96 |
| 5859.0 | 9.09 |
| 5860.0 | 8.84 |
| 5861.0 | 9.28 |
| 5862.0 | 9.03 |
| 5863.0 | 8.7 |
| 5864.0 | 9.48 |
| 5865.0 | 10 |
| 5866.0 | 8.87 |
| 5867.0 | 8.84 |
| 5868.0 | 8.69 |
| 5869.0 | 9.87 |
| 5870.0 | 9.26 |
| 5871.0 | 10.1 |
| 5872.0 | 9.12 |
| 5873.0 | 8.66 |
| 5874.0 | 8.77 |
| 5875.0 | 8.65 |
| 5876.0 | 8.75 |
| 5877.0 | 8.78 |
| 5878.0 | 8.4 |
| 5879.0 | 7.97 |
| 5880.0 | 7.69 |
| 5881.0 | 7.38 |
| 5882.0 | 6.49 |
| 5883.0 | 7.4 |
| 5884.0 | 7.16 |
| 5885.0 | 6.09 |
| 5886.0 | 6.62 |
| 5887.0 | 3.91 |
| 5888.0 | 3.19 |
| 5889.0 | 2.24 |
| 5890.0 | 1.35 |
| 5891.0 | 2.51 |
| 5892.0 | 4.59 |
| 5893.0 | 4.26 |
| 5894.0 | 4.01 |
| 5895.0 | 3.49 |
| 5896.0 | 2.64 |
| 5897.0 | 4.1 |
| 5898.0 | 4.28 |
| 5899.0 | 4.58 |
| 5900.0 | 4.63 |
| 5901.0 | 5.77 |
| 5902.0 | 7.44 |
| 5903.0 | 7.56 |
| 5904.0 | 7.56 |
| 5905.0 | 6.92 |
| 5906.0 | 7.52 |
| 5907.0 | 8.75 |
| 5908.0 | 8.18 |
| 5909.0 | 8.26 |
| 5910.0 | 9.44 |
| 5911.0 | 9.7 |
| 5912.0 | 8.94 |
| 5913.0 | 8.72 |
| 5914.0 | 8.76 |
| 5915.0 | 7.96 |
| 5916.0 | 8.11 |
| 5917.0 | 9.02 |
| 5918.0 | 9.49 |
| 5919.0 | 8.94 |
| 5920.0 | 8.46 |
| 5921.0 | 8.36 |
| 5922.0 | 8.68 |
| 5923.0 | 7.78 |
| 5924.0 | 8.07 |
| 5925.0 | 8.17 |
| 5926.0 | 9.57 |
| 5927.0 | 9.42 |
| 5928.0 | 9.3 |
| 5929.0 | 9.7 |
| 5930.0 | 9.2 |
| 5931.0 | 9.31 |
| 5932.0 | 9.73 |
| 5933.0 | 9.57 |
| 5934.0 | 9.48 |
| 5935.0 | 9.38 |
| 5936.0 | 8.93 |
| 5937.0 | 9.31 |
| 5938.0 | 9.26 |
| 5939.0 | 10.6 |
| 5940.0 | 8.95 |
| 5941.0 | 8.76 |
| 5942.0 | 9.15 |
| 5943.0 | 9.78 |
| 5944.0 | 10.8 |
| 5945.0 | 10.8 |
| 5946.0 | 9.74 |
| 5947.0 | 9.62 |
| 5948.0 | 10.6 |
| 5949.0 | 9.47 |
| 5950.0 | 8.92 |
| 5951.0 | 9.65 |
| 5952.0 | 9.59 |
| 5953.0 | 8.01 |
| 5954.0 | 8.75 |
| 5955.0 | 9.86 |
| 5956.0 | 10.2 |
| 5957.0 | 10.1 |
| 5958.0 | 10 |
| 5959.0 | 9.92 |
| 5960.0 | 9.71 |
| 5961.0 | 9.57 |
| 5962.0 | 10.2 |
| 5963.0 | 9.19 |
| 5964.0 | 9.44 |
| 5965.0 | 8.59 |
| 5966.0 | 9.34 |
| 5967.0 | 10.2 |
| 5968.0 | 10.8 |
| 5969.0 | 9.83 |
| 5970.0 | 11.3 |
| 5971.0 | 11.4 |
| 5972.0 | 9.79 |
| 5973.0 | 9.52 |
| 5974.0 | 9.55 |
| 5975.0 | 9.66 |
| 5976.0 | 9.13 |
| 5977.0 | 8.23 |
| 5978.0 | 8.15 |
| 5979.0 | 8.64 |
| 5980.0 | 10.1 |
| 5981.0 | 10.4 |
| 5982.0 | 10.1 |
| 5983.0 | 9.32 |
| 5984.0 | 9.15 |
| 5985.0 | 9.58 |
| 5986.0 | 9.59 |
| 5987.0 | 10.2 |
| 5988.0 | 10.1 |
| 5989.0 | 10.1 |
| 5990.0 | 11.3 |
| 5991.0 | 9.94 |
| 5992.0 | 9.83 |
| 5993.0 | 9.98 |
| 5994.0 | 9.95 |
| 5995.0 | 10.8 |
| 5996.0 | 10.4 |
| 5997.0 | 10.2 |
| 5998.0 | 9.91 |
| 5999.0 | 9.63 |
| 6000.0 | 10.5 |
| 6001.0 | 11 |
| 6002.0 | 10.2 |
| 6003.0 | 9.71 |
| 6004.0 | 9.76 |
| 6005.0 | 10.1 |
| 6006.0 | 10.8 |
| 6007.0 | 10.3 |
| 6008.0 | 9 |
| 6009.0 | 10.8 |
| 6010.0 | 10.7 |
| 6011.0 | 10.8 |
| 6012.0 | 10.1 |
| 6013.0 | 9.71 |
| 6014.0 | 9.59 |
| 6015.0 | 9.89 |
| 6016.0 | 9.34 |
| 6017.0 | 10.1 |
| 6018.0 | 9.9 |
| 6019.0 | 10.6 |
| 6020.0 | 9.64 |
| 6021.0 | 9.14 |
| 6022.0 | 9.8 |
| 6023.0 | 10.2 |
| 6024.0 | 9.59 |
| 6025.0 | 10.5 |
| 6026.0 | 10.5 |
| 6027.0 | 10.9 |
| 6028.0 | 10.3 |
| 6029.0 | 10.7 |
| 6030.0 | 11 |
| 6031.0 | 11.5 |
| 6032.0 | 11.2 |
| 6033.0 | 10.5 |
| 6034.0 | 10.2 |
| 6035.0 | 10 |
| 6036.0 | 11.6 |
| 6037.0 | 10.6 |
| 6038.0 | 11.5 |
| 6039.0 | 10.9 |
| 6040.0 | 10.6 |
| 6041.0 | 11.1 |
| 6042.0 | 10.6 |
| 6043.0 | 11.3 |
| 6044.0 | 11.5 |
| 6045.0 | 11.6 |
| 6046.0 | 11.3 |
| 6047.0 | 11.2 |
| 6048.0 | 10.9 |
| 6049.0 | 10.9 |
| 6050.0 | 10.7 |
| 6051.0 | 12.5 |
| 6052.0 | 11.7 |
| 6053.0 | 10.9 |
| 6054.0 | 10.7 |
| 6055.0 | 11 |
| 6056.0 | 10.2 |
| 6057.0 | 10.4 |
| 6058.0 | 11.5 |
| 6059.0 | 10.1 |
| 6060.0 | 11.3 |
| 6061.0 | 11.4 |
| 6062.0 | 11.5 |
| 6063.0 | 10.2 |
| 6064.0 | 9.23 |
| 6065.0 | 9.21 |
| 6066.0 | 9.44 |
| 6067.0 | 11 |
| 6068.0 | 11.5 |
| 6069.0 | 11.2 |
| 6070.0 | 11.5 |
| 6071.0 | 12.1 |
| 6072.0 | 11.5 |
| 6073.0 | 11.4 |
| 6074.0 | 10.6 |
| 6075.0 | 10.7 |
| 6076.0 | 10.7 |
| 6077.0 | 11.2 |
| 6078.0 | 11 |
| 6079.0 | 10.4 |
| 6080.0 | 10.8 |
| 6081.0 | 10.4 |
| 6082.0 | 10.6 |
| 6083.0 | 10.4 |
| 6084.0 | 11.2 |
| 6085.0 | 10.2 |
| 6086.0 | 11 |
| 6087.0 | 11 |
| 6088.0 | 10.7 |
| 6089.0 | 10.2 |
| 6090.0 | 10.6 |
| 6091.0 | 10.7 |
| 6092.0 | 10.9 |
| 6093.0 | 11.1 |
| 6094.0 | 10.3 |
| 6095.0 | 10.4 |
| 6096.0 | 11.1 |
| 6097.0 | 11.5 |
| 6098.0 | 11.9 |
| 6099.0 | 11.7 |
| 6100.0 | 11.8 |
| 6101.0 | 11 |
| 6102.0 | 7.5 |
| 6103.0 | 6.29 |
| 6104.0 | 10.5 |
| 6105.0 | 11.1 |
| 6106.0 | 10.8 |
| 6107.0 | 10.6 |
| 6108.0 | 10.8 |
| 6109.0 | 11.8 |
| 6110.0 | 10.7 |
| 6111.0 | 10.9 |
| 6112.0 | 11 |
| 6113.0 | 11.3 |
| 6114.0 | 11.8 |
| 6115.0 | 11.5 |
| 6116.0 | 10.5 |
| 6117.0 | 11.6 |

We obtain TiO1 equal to 0.09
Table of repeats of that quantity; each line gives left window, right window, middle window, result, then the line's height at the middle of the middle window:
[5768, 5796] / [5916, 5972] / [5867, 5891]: 0.33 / 9.75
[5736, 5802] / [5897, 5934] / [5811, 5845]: -0.11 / 9.4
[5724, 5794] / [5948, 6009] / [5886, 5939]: 0.33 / 9.9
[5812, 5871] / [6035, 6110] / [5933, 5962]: 0.08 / 10.3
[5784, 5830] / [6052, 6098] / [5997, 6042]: 0.04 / 10.7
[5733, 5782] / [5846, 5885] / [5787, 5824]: -0.08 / 9.62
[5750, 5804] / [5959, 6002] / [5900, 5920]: 0.22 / 9.99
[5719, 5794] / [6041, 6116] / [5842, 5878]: 0.11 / 10.3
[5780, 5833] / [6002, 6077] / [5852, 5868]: 0.15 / 10.4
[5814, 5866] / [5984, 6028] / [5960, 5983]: 0.04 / 10.1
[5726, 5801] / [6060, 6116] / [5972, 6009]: 0.08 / 10.6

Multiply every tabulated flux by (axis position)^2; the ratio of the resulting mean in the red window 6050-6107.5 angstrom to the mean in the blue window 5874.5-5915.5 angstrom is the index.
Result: 1.78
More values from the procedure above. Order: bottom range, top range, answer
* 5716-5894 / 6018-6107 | 1.22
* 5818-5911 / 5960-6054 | 1.29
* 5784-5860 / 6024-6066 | 1.15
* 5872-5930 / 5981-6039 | 1.49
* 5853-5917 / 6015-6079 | 1.54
